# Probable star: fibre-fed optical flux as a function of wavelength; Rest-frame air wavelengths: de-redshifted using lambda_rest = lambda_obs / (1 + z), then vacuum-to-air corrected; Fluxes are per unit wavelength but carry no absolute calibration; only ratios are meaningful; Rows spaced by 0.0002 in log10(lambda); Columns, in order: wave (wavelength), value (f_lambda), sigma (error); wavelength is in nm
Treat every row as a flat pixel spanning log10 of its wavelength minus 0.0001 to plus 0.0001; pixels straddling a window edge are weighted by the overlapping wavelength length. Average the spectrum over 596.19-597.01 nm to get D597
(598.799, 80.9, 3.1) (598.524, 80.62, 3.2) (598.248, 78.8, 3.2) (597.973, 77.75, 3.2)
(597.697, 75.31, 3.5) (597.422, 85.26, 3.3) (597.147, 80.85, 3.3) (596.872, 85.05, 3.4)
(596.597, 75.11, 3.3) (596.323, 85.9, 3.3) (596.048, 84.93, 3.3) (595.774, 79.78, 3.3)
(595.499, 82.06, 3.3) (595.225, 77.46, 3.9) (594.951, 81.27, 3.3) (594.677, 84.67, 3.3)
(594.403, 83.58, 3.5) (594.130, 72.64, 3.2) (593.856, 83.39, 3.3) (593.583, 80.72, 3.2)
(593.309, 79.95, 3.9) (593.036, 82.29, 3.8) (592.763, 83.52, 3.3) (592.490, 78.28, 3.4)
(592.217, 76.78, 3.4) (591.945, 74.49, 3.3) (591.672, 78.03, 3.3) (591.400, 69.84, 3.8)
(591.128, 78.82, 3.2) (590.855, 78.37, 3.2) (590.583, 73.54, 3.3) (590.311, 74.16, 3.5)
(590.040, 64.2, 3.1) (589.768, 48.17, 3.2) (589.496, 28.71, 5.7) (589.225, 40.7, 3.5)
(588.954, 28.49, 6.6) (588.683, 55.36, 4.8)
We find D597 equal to 82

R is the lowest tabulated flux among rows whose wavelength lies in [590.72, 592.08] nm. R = 69.84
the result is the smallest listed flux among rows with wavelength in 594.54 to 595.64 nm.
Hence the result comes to 77.46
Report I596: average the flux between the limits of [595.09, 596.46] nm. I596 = 82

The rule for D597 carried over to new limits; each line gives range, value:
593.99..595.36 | 79.9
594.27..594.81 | 84.1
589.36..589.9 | 38.4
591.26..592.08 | 74.2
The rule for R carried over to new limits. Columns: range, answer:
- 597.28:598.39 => 75.31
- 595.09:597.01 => 75.11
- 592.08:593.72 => 76.78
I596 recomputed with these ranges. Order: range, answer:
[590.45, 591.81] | 75.7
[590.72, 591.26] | 78.5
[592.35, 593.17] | 81.3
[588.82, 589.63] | 32.7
